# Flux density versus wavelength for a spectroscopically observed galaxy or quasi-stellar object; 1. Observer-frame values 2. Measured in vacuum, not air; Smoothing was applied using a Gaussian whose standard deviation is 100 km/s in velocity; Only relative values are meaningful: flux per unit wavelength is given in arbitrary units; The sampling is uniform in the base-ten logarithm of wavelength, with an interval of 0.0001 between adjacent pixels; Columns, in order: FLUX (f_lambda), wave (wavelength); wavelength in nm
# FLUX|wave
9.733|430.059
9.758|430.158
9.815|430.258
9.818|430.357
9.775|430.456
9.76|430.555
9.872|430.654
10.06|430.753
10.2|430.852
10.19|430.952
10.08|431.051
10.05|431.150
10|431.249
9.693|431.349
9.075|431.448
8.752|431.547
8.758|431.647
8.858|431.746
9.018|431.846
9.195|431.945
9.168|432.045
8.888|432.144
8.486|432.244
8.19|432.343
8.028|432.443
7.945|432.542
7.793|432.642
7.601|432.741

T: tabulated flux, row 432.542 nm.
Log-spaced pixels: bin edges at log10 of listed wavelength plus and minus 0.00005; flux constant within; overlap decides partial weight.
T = 7.945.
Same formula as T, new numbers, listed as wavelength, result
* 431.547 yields 8.752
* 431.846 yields 9.018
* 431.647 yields 8.758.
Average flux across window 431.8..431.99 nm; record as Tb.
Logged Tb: 9.13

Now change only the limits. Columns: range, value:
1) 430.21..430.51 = 9.81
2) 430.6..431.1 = 10.1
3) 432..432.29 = 8.85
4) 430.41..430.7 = 9.81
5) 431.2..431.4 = 9.82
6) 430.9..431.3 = 10.1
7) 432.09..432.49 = 8.41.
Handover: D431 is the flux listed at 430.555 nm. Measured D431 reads 9.76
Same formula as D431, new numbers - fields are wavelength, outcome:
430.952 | 10.19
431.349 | 9.693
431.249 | 10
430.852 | 10.2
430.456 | 9.775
